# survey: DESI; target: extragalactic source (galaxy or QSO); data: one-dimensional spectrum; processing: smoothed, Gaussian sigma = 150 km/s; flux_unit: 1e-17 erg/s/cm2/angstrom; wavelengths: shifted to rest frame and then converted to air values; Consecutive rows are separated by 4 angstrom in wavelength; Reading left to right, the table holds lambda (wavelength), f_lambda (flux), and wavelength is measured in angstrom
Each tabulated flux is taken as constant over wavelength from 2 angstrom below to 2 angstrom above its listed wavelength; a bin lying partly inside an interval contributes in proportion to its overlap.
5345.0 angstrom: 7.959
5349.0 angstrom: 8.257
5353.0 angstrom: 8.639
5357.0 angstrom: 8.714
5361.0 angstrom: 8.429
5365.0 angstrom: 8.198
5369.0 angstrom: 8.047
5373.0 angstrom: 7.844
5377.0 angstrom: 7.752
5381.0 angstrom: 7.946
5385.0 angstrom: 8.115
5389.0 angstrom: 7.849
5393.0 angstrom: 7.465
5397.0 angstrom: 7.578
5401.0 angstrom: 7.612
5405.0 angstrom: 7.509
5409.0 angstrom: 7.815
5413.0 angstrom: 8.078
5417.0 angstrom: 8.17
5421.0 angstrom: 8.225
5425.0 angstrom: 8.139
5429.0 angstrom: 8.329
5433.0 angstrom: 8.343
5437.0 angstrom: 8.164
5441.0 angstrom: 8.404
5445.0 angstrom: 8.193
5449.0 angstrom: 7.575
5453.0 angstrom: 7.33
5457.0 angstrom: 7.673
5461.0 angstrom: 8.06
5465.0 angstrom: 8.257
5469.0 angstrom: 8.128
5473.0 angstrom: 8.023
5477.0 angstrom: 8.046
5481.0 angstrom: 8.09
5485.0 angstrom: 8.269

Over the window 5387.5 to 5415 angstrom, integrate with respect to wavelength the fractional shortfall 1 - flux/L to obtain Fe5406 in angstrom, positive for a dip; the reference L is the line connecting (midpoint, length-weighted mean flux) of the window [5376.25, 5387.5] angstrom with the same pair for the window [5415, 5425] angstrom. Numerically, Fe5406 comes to 1.27 angstrom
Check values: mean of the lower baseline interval 7.95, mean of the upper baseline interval 8.19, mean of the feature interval 7.7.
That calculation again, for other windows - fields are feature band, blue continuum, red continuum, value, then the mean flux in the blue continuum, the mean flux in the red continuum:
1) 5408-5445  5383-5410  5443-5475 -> -1.9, 7.7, 7.9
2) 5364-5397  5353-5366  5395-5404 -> 0.6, 8.5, 7.59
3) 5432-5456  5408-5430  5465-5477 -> 0.4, 8.13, 8.1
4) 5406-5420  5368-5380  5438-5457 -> -0.2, 7.87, 7.87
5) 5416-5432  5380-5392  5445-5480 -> -0.6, 7.93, 7.91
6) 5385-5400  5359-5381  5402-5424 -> 0.6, 8.04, 7.95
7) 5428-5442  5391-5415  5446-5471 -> -0.9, 7.68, 7.85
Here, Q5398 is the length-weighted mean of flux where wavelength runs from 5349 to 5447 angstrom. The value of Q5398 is 8.07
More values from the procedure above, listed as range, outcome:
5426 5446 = 8.28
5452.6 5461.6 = 7.69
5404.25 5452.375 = 8.07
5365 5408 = 7.79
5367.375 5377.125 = 7.9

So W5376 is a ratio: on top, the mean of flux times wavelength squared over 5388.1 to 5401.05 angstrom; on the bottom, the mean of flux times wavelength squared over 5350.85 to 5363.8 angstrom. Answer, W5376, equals 0.90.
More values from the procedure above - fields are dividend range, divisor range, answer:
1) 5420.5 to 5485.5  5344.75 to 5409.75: 1.04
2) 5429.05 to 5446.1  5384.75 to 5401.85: 1.10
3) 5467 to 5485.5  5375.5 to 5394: 1.07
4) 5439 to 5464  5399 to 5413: 1.04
